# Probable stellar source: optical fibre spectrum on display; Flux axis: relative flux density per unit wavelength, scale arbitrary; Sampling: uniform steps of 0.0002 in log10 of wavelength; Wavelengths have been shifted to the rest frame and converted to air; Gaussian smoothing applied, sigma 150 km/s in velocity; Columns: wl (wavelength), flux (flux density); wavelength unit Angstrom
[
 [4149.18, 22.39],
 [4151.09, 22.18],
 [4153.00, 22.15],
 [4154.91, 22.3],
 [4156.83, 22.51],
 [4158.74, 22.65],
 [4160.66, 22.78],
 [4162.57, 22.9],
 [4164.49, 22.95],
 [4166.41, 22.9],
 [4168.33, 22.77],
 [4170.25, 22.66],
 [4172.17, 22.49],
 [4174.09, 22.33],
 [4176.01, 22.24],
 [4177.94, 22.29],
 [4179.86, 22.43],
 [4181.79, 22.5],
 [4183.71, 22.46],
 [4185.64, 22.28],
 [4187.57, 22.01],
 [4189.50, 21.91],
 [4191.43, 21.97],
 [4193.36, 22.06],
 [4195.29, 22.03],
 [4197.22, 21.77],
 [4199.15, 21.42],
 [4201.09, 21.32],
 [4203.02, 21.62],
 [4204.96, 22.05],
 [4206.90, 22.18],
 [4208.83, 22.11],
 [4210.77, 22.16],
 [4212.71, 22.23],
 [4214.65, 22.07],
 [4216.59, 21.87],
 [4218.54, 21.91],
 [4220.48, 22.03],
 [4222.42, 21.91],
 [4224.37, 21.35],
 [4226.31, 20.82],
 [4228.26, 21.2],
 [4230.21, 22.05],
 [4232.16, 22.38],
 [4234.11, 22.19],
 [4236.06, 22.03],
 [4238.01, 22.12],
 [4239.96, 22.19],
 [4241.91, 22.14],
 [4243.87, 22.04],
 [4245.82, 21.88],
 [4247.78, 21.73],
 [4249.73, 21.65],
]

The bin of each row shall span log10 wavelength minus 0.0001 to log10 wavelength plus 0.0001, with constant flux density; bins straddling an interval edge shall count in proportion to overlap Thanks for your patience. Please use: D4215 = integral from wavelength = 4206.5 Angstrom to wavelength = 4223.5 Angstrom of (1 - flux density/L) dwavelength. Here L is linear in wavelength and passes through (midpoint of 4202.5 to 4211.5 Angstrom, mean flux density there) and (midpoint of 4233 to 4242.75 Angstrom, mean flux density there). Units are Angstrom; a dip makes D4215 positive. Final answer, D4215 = 0.02 Angstrom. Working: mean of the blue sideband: 22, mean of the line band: 22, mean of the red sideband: 22.2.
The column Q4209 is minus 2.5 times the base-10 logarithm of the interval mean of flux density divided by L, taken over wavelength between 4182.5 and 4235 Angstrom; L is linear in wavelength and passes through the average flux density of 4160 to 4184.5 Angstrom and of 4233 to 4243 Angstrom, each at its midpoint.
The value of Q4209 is 0.02 mag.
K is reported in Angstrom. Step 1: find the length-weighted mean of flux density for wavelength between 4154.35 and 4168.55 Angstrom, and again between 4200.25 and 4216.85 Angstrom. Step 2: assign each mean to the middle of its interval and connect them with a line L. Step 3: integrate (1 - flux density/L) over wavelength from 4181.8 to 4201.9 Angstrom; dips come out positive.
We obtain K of 0.3 Angstrom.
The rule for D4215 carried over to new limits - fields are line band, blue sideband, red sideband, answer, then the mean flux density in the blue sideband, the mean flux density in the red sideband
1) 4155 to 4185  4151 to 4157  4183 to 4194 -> -0.5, 22.3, 22.1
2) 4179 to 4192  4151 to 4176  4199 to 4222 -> 0.0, 22.6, 21.9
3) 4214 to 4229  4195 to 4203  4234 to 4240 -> 0.2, 21.6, 22.1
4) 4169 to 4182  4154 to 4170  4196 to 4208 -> 0.0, 22.7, 21.7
